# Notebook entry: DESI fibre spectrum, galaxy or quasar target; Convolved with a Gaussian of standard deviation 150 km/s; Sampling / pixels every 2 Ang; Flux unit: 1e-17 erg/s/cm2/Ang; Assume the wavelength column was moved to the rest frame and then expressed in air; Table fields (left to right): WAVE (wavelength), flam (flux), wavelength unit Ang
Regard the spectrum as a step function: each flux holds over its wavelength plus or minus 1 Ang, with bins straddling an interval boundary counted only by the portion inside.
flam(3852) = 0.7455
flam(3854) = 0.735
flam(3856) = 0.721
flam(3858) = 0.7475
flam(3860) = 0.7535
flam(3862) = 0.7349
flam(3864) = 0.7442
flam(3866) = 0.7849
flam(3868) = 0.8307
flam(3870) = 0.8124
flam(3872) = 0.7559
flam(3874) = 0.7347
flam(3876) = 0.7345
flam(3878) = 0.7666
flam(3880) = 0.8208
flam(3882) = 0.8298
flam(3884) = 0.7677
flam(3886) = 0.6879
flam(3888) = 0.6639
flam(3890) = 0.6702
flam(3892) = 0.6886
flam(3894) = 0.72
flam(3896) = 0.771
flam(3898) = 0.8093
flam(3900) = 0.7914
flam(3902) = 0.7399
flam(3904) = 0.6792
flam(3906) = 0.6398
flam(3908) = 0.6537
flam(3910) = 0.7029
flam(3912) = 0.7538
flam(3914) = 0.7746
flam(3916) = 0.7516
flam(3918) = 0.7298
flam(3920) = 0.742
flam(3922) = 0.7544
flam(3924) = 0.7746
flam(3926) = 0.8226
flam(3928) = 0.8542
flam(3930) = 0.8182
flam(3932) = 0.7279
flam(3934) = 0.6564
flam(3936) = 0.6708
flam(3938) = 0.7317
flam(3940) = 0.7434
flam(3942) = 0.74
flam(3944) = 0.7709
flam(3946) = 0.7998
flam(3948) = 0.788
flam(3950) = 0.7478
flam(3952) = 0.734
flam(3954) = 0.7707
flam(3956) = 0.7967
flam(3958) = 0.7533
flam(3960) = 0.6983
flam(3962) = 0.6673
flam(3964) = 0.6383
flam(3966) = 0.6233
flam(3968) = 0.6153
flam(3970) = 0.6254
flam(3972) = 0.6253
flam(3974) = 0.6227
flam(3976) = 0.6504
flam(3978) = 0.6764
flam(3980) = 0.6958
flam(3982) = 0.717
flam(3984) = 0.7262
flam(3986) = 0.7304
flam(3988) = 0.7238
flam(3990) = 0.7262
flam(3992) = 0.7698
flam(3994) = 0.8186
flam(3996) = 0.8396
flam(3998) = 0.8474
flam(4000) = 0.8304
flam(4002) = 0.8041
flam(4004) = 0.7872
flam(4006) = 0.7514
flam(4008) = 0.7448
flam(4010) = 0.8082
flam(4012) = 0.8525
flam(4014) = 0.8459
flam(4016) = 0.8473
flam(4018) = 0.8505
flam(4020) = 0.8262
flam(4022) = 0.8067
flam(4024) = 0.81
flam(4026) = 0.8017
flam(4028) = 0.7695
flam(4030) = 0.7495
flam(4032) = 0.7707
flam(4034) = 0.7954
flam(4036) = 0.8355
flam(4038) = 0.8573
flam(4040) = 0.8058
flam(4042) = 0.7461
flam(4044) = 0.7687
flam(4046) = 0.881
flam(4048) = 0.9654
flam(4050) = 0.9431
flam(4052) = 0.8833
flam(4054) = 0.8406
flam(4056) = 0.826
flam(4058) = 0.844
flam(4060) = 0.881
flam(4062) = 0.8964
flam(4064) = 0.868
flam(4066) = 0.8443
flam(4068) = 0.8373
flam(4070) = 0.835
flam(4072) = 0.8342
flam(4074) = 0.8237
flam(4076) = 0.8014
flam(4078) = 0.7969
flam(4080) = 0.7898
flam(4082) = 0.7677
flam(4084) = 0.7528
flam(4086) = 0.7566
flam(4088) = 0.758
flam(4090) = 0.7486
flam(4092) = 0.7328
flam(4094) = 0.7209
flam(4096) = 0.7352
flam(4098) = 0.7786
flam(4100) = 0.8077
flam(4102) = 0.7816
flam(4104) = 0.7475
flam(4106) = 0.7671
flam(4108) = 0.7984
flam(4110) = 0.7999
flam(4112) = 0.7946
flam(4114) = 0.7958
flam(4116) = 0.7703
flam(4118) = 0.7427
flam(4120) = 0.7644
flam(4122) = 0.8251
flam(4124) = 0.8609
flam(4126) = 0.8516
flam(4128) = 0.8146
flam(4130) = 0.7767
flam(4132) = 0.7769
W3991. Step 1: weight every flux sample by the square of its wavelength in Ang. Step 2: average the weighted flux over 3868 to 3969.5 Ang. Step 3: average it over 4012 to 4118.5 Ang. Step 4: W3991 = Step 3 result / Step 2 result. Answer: 1.2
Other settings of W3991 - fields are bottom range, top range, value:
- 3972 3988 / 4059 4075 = 1.30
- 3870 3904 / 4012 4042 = 1.17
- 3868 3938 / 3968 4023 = 1.07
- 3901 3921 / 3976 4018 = 1.13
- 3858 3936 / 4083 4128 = 1.15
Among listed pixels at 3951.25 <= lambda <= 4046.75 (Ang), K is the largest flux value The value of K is 0.881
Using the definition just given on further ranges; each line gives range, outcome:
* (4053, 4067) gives 0.8964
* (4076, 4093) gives 0.8014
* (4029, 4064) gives 0.9654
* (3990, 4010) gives 0.8474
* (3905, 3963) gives 0.8542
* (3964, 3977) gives 0.6504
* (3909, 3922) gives 0.7746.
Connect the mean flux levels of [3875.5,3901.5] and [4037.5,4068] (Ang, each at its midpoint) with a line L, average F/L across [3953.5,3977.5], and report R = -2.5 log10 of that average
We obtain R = 0.19 mag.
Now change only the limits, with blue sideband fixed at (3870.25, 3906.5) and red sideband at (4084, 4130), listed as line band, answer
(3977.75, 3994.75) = 0.036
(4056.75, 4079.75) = -0.092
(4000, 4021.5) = -0.070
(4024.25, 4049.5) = -0.066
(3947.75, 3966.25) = 0.043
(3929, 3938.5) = 0.041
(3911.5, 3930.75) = -0.045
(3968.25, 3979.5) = 0.179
